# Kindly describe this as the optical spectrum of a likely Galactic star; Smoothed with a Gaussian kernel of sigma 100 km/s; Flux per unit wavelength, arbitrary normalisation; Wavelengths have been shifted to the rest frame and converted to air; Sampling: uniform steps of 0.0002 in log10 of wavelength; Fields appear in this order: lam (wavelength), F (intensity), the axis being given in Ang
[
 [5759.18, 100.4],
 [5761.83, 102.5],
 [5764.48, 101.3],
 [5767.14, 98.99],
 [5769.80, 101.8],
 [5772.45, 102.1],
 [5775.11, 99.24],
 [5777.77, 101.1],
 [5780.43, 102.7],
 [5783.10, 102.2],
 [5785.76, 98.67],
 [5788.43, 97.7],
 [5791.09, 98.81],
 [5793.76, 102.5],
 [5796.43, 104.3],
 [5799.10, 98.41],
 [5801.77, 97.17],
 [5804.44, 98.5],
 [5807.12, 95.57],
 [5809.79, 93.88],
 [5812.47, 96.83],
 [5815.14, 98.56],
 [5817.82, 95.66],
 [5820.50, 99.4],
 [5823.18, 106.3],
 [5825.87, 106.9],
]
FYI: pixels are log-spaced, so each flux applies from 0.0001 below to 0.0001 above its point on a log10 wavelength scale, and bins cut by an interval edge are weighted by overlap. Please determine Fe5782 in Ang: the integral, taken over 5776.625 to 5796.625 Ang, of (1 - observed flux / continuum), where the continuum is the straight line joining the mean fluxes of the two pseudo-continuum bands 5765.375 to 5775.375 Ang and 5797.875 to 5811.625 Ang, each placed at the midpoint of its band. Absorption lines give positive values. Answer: -0.41 Ang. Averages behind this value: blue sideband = 101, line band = 101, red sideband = 96.7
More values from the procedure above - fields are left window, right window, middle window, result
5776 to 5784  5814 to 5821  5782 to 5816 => 0.3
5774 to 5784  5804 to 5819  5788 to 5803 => -0.2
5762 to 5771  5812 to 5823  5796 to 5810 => 0.2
